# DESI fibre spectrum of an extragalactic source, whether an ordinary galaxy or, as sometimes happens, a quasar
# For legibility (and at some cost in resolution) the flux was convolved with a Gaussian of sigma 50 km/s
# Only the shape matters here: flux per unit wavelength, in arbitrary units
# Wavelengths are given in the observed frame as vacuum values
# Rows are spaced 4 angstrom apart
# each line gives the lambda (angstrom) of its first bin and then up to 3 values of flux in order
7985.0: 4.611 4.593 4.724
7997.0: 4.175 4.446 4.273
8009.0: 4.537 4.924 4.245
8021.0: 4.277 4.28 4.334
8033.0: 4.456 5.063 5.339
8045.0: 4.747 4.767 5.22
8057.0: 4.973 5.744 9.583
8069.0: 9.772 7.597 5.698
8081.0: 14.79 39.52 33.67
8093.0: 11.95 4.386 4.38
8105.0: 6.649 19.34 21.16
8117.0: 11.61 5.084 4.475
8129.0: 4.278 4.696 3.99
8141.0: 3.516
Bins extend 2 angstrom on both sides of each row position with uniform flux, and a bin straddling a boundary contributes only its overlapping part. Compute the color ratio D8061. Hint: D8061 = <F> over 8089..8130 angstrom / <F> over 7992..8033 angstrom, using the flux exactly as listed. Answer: 2.41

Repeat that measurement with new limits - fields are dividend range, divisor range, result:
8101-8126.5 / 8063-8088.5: 0.70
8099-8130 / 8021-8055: 2.06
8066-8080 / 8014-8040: 1.85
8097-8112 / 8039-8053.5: 2.02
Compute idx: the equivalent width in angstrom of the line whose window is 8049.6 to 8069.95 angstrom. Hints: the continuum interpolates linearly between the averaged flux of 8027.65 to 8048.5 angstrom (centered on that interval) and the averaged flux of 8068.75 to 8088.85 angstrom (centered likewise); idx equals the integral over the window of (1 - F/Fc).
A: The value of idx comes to 8.7 angstrom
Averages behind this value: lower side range 4.8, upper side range 17.6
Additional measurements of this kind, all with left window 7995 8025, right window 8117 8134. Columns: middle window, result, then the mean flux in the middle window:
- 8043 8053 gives -0.2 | 4.85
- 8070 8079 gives -3.6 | 6.99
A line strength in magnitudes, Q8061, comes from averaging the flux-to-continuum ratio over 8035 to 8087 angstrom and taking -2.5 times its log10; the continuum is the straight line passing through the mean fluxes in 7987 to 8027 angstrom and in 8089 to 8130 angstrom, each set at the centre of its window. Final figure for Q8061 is -0.16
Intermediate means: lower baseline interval 4.45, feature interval 9.45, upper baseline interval 10.6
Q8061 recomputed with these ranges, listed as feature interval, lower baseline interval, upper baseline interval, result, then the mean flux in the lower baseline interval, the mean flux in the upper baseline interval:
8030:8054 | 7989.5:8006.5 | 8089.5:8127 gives 0.384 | 4.42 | 10.8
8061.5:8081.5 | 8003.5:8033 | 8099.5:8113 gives 0.023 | 4.42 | 12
